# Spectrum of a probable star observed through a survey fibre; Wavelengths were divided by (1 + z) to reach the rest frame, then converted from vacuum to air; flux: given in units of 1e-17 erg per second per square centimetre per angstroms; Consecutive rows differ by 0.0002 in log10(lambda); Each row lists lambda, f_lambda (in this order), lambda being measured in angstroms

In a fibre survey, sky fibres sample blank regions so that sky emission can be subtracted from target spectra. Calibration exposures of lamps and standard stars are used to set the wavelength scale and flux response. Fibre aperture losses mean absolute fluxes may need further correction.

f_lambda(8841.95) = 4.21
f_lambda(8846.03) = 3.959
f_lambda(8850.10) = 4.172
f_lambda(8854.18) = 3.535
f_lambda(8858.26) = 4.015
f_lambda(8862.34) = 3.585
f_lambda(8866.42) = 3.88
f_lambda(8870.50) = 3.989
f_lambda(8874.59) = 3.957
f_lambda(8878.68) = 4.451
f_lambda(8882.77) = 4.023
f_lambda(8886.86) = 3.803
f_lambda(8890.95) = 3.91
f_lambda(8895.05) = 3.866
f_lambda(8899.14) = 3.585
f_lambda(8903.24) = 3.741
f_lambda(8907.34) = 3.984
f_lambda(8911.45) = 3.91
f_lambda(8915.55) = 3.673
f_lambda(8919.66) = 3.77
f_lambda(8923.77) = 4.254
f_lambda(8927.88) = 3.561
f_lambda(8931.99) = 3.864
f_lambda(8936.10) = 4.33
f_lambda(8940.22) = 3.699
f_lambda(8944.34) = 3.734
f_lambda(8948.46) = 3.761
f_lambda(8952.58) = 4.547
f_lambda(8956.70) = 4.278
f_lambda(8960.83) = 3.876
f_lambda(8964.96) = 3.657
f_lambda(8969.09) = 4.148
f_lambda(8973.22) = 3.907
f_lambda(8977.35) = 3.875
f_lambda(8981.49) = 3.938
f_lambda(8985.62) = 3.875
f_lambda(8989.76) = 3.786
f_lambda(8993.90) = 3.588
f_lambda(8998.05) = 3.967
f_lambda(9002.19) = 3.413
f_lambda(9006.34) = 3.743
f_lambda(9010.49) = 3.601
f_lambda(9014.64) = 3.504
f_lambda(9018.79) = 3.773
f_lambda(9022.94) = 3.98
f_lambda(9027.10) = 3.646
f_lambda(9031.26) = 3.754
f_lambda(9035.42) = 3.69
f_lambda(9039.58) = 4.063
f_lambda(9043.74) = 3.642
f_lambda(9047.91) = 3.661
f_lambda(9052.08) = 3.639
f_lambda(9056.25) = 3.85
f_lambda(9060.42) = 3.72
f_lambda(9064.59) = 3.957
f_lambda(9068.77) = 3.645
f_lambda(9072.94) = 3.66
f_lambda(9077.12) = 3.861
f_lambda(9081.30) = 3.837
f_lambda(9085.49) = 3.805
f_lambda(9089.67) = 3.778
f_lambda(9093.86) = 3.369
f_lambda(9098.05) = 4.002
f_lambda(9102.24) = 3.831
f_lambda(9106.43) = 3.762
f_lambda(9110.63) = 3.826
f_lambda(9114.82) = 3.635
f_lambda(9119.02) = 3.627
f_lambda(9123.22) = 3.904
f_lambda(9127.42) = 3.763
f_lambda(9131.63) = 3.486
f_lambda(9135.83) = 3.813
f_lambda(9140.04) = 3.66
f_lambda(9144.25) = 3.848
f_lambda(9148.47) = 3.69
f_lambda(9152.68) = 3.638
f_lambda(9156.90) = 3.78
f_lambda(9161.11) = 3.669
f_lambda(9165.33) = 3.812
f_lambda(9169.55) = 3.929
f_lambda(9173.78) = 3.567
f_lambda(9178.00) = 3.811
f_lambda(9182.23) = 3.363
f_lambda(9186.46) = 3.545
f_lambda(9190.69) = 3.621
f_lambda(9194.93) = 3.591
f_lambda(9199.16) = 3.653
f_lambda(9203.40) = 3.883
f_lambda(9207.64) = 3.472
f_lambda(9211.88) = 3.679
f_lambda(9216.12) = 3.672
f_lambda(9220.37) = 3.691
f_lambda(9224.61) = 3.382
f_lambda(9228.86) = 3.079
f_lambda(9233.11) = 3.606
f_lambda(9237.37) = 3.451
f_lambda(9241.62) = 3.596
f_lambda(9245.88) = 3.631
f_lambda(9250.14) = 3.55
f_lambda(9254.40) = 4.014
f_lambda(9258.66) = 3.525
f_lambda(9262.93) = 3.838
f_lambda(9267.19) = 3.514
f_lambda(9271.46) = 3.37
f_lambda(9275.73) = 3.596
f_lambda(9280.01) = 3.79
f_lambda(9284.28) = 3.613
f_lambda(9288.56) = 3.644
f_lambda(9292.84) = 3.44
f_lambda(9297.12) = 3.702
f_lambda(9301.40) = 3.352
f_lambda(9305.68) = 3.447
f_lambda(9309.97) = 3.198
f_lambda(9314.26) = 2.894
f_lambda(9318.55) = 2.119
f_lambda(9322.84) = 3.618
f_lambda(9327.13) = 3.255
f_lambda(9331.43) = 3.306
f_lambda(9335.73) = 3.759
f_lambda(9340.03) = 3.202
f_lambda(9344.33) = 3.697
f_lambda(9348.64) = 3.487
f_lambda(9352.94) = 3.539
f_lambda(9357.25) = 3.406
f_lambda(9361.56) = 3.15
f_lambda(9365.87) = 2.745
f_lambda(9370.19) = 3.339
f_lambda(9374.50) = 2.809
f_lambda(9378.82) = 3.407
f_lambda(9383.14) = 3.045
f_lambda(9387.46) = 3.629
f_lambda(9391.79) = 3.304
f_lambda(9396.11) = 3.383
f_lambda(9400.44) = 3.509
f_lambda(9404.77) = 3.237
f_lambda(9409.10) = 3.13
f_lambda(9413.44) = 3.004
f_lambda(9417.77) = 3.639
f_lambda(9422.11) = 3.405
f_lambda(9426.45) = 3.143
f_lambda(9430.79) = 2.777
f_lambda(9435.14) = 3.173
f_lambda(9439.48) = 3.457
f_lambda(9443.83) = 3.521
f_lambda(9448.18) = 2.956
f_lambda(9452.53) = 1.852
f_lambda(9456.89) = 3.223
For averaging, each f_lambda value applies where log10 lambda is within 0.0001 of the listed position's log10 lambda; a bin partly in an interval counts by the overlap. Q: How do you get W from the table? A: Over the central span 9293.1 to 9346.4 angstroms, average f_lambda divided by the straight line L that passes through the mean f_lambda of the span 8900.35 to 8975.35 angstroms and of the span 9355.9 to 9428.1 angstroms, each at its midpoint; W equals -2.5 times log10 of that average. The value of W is 0.02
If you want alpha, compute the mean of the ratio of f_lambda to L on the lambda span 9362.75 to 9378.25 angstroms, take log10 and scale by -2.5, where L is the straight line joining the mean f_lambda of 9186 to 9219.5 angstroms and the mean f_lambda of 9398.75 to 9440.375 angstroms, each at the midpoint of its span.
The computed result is 0.11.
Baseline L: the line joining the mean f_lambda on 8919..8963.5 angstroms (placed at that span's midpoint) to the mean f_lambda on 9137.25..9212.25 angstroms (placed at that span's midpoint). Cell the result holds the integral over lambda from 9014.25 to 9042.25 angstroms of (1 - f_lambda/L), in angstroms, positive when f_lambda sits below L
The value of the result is 0.6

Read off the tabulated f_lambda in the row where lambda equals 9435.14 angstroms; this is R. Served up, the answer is 3.173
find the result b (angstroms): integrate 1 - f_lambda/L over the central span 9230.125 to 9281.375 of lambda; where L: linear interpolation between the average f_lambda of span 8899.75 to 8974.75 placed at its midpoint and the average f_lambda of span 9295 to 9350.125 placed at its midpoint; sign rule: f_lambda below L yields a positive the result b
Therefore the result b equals -3.0 angstroms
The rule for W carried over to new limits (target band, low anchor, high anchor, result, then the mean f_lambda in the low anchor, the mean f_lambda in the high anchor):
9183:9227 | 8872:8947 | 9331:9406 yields -0.02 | 3.89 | 3.33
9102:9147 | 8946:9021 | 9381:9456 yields -0.03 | 3.85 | 3.19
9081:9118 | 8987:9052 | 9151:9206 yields -0.02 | 3.72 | 3.68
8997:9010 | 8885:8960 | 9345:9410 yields 0.03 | 3.9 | 3.29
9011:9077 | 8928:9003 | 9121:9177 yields 0.02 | 3.9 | 3.74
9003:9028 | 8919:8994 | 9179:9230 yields 0.04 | 3.93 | 3.57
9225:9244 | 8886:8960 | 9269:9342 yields 0.01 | 3.91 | 3.37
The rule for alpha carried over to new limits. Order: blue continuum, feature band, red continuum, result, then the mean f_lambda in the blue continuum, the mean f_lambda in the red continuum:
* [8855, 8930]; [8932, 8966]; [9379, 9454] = -0.05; 3.88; 3.2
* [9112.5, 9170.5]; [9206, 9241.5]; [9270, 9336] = 0.01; 3.73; 3.37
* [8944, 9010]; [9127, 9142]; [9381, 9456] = -0.01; 3.88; 3.19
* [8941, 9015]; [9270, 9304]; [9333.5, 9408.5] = -0.04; 3.85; 3.33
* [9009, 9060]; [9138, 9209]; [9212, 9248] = -0.03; 3.73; 3.52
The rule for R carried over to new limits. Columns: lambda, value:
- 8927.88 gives 3.561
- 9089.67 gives 3.778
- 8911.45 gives 3.91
